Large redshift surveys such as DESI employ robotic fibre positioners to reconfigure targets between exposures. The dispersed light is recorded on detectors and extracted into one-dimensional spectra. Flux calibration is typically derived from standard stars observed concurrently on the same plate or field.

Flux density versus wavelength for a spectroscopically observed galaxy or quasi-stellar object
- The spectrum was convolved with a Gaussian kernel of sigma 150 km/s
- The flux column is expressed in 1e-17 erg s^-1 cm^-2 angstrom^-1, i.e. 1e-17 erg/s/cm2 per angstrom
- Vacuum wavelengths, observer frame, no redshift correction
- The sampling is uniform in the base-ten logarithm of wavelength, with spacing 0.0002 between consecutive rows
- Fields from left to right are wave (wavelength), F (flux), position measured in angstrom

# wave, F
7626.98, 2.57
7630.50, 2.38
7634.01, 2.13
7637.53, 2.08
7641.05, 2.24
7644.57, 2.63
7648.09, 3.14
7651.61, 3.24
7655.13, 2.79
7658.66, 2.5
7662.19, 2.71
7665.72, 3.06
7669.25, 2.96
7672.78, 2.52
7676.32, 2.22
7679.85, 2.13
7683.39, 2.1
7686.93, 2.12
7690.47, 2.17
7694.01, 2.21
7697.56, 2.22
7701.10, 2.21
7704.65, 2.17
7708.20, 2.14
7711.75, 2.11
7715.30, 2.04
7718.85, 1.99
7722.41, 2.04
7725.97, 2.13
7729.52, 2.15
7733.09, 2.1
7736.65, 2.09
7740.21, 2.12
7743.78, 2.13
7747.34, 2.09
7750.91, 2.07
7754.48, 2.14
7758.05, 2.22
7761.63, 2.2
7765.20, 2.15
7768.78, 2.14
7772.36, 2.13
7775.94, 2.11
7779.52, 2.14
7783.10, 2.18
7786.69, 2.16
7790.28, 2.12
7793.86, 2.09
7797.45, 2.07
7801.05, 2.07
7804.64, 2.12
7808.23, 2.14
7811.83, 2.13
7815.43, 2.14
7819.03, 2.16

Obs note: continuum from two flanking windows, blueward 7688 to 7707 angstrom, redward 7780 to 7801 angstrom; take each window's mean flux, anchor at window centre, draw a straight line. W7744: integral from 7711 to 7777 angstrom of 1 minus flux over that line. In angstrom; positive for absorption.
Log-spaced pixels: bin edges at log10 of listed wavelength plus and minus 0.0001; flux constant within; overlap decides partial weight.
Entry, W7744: 1.3 angstrom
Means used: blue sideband 2.19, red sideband 2.12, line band 2.11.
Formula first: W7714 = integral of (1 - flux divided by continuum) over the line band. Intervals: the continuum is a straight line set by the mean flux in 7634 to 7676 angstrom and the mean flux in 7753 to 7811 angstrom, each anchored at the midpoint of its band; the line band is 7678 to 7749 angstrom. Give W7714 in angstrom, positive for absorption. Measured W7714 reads 8.8 angstrom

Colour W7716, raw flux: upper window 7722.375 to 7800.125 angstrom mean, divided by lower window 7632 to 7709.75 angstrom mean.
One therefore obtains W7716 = 0.9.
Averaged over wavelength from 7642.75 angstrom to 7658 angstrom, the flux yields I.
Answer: 2.92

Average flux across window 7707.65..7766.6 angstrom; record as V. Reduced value 2.11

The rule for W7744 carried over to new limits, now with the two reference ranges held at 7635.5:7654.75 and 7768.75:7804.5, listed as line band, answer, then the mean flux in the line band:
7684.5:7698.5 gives 1.8 angstrom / 2.17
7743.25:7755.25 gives 0.9 angstrom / 2.1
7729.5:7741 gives 1.0 angstrom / 2.11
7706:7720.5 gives 2.0 angstrom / 2.07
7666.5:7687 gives 1.2 angstrom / 2.39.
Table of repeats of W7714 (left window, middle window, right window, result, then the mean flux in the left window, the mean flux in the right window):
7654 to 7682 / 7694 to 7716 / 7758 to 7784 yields 2.5 angstrom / 2.6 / 2.15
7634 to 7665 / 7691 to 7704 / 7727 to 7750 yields 0.8 angstrom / 2.65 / 2.11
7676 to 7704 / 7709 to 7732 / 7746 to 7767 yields 0.8 angstrom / 2.17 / 2.15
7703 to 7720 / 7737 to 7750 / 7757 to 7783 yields 0.1 angstrom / 2.09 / 2.16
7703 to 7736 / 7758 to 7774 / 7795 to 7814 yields -0.5 angstrom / 2.1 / 2.11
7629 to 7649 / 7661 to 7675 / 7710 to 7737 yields -3.1 angstrom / 2.4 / 2.08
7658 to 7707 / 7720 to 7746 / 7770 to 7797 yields 1.7 angstrom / 2.37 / 2.13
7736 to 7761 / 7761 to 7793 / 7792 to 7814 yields -0.4 angstrom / 2.13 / 2.1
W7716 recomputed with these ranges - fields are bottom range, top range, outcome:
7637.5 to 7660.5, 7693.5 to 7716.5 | 0.80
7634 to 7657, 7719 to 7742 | 0.79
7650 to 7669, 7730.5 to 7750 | 0.74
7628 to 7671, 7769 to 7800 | 0.80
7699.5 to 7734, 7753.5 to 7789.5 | 1.02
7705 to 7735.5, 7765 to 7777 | 1.02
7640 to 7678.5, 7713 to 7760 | 0.77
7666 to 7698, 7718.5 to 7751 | 0.90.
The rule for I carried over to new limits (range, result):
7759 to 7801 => 2.13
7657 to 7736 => 2.27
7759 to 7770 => 2.17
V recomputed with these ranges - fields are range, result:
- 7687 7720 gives 2.14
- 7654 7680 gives 2.64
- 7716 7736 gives 2.08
